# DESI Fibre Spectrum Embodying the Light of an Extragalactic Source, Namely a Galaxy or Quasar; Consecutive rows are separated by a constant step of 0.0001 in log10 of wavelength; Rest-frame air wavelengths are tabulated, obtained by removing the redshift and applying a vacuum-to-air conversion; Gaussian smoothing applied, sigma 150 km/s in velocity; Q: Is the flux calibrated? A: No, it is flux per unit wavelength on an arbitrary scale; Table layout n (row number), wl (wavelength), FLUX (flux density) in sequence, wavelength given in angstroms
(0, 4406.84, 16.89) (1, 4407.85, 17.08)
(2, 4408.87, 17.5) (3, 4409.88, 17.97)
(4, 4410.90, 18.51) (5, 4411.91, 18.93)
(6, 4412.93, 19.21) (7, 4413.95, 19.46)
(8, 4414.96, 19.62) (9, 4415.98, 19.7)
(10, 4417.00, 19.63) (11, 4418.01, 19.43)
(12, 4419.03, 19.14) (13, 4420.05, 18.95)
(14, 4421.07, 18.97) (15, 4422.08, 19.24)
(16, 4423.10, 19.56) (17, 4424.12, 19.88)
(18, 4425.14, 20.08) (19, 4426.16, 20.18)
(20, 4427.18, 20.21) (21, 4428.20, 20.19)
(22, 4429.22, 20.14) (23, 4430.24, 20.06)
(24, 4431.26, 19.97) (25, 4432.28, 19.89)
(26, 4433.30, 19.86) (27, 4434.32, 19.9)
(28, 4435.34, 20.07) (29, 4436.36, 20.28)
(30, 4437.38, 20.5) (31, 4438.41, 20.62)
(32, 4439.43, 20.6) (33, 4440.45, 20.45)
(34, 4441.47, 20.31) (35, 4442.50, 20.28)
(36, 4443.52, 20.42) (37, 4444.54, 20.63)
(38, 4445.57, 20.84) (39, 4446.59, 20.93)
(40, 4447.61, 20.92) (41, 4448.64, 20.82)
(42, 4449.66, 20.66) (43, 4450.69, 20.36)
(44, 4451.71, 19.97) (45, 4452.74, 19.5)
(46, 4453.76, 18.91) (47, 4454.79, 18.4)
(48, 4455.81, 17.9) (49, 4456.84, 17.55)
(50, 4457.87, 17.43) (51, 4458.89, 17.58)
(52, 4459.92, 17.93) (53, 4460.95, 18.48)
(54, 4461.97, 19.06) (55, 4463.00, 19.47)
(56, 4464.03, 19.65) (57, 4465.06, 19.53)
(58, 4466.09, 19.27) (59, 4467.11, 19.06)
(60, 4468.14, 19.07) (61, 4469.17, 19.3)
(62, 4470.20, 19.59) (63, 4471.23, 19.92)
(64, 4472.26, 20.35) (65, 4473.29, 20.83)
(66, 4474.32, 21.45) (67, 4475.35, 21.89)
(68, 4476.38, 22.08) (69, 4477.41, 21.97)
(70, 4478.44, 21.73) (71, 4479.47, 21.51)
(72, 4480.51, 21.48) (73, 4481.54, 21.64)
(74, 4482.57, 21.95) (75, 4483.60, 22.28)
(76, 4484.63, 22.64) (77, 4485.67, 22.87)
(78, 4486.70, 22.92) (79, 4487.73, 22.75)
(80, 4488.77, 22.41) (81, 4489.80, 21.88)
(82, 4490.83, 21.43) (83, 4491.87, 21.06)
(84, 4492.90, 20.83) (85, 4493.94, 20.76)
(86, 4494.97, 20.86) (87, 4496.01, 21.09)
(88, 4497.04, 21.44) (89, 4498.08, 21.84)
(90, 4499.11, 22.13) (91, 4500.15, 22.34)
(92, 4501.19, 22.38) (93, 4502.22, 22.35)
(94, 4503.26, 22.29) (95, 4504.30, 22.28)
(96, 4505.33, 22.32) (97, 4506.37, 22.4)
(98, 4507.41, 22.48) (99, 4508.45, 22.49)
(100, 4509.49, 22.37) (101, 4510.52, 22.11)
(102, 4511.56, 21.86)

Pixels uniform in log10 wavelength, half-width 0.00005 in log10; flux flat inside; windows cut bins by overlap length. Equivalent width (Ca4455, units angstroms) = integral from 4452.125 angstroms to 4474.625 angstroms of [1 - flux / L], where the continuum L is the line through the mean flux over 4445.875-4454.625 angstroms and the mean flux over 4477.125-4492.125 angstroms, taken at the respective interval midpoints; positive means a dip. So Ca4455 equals 2.0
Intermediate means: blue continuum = 20.2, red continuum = 22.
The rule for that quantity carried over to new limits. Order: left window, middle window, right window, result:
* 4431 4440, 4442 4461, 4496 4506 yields 1.09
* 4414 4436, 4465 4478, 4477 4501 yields 0.55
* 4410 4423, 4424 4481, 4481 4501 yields 1.32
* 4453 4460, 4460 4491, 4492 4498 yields -2.16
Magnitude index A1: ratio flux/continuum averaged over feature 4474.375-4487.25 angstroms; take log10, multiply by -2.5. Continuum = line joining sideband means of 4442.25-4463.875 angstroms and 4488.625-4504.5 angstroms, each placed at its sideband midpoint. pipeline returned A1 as -0.06 mag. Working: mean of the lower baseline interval 19.4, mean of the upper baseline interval 21.7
